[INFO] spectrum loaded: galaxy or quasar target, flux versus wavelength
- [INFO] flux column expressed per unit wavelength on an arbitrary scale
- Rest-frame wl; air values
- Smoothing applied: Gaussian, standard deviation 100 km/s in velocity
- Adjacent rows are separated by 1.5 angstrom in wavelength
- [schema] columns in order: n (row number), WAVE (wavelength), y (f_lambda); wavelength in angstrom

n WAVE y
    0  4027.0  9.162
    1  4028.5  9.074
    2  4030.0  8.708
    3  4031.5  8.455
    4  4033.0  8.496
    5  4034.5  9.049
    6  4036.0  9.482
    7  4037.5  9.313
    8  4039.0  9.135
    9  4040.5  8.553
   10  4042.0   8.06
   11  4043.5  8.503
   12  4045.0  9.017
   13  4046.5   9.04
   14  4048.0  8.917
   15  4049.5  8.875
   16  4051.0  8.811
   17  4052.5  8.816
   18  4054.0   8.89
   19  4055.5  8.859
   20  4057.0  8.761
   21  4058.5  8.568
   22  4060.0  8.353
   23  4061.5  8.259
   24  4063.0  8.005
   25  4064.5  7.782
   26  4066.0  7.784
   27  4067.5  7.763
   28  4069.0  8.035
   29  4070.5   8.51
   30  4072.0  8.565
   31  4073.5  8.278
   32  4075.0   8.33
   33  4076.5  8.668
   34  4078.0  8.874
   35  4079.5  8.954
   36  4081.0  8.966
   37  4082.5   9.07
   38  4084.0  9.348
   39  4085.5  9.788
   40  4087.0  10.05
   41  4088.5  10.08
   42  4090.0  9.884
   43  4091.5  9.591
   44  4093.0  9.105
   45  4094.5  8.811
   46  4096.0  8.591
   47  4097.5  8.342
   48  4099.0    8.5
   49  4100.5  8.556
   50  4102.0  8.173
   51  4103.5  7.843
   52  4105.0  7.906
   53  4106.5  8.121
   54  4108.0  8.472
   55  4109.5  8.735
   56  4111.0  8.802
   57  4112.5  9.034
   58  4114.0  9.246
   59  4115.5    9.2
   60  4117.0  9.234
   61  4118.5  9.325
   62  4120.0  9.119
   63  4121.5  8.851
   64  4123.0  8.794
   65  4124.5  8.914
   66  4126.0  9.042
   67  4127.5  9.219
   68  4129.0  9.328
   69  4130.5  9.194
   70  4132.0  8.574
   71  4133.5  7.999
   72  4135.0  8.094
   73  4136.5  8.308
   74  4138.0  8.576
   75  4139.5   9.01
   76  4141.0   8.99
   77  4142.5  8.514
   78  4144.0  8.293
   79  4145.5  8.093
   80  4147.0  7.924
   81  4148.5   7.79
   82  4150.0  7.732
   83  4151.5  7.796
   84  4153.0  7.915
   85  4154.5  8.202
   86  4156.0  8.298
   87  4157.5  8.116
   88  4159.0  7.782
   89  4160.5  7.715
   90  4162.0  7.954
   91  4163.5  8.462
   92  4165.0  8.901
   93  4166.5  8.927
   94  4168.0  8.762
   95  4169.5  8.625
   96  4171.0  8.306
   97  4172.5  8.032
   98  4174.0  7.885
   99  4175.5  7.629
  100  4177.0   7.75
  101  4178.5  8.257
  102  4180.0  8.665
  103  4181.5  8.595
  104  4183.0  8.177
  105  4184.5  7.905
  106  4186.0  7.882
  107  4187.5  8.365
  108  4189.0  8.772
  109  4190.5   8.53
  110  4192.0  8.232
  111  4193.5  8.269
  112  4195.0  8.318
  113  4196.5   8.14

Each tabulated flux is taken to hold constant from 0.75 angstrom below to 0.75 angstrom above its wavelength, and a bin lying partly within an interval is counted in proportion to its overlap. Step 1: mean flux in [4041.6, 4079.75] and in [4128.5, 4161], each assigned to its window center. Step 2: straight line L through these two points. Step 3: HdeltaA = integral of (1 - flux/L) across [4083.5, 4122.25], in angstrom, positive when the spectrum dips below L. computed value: -2.6 angstrom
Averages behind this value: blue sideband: 8.51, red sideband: 8.28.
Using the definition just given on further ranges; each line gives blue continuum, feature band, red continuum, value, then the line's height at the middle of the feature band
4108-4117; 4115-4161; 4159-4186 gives 0.83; 8.67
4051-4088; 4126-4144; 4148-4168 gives -0.92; 8.28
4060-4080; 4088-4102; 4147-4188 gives -1.24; 8.25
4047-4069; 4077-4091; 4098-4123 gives -1.41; 8.57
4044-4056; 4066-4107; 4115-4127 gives 1.04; 8.98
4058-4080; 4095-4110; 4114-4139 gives 0.54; 8.64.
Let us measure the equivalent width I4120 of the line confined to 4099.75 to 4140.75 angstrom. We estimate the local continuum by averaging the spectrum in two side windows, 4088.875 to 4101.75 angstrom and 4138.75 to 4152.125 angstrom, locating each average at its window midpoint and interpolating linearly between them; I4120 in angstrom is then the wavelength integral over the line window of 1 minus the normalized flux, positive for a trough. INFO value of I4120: -0.7 angstrom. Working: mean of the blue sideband 8.93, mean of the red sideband 8.24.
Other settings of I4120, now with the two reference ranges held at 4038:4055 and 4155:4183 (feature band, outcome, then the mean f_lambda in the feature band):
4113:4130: -1.3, 9.12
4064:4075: 0.7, 8.13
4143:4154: 0.5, 7.95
